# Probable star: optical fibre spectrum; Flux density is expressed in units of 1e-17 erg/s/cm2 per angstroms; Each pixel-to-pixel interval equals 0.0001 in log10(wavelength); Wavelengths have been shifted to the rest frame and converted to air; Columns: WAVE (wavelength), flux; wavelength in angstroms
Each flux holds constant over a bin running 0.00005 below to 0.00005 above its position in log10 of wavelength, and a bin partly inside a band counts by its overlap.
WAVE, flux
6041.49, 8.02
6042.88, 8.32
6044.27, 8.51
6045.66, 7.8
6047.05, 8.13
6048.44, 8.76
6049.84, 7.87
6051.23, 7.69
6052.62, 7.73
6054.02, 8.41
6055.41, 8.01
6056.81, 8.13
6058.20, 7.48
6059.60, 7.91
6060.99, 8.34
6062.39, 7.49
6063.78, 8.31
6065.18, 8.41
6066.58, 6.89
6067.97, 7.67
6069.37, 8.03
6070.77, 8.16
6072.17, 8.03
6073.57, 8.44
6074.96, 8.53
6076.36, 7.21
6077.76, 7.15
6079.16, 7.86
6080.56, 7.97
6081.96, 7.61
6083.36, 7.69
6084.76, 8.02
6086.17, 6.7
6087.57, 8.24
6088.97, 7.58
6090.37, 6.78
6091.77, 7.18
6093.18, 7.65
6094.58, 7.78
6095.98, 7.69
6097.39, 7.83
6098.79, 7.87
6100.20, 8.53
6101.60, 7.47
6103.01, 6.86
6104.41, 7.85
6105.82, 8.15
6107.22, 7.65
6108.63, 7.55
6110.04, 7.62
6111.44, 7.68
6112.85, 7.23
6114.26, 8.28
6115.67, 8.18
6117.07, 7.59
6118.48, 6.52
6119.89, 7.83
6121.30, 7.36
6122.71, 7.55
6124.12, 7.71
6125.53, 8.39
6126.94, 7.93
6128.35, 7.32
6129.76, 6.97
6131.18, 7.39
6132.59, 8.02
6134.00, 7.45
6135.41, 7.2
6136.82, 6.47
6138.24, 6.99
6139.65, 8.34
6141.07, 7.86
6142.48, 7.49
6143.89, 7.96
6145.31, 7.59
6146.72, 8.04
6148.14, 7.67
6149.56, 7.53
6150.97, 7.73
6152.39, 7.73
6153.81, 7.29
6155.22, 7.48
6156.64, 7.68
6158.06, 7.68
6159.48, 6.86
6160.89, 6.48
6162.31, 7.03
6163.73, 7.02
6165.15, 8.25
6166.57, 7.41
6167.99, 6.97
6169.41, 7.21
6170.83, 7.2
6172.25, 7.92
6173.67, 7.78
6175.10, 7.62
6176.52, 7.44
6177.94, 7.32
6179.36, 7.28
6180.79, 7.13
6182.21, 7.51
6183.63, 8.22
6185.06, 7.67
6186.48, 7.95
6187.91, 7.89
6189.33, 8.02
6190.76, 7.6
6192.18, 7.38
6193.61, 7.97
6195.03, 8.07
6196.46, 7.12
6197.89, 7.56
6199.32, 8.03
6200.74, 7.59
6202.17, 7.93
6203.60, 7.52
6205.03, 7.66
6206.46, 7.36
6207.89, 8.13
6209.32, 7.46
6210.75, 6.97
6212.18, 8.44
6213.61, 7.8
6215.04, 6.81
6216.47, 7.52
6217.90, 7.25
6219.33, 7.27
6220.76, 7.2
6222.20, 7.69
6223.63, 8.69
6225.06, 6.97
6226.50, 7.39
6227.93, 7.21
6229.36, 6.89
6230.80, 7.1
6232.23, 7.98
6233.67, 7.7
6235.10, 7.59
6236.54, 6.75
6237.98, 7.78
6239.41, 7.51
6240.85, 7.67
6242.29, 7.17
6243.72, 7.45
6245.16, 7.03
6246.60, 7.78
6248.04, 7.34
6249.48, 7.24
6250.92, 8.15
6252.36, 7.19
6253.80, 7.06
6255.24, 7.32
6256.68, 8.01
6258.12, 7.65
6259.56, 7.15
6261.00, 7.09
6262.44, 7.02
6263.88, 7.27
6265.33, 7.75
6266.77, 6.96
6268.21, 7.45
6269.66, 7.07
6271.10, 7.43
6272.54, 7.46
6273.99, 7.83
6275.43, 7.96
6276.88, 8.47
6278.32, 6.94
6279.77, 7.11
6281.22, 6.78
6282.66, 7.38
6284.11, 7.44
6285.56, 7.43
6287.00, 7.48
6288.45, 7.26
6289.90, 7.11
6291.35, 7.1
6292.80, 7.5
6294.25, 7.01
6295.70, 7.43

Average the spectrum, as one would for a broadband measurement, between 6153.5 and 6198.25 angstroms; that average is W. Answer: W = 7.5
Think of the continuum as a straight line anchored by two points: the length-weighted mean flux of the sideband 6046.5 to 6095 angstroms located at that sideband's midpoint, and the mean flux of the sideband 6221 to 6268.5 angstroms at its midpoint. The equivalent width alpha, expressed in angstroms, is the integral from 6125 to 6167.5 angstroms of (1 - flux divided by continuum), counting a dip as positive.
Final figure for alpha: 0.8 angstroms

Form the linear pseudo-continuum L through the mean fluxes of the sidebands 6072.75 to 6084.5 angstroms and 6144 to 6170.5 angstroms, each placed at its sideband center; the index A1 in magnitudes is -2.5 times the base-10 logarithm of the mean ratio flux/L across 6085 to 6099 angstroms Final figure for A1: 0.03 mag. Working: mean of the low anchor 7.82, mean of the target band 7.53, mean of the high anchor 7.43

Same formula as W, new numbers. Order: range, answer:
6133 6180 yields 7.46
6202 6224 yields 7.58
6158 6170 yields 7.19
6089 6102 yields 7.64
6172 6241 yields 7.57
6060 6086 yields 7.85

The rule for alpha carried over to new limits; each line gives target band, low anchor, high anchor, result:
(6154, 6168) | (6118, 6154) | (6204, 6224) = 0.48 angstroms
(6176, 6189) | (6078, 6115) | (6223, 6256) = -0.16 angstroms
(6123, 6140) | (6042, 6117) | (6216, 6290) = 0.45 angstroms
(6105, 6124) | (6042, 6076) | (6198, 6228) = 0.57 angstroms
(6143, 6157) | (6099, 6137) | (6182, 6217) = -0.06 angstroms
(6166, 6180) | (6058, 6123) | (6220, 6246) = 0.25 angstroms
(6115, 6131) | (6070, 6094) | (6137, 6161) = 0.08 angstroms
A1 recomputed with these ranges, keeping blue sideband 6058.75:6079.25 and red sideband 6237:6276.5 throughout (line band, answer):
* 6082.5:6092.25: 0.05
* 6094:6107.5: 0.01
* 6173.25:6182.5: 0.03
